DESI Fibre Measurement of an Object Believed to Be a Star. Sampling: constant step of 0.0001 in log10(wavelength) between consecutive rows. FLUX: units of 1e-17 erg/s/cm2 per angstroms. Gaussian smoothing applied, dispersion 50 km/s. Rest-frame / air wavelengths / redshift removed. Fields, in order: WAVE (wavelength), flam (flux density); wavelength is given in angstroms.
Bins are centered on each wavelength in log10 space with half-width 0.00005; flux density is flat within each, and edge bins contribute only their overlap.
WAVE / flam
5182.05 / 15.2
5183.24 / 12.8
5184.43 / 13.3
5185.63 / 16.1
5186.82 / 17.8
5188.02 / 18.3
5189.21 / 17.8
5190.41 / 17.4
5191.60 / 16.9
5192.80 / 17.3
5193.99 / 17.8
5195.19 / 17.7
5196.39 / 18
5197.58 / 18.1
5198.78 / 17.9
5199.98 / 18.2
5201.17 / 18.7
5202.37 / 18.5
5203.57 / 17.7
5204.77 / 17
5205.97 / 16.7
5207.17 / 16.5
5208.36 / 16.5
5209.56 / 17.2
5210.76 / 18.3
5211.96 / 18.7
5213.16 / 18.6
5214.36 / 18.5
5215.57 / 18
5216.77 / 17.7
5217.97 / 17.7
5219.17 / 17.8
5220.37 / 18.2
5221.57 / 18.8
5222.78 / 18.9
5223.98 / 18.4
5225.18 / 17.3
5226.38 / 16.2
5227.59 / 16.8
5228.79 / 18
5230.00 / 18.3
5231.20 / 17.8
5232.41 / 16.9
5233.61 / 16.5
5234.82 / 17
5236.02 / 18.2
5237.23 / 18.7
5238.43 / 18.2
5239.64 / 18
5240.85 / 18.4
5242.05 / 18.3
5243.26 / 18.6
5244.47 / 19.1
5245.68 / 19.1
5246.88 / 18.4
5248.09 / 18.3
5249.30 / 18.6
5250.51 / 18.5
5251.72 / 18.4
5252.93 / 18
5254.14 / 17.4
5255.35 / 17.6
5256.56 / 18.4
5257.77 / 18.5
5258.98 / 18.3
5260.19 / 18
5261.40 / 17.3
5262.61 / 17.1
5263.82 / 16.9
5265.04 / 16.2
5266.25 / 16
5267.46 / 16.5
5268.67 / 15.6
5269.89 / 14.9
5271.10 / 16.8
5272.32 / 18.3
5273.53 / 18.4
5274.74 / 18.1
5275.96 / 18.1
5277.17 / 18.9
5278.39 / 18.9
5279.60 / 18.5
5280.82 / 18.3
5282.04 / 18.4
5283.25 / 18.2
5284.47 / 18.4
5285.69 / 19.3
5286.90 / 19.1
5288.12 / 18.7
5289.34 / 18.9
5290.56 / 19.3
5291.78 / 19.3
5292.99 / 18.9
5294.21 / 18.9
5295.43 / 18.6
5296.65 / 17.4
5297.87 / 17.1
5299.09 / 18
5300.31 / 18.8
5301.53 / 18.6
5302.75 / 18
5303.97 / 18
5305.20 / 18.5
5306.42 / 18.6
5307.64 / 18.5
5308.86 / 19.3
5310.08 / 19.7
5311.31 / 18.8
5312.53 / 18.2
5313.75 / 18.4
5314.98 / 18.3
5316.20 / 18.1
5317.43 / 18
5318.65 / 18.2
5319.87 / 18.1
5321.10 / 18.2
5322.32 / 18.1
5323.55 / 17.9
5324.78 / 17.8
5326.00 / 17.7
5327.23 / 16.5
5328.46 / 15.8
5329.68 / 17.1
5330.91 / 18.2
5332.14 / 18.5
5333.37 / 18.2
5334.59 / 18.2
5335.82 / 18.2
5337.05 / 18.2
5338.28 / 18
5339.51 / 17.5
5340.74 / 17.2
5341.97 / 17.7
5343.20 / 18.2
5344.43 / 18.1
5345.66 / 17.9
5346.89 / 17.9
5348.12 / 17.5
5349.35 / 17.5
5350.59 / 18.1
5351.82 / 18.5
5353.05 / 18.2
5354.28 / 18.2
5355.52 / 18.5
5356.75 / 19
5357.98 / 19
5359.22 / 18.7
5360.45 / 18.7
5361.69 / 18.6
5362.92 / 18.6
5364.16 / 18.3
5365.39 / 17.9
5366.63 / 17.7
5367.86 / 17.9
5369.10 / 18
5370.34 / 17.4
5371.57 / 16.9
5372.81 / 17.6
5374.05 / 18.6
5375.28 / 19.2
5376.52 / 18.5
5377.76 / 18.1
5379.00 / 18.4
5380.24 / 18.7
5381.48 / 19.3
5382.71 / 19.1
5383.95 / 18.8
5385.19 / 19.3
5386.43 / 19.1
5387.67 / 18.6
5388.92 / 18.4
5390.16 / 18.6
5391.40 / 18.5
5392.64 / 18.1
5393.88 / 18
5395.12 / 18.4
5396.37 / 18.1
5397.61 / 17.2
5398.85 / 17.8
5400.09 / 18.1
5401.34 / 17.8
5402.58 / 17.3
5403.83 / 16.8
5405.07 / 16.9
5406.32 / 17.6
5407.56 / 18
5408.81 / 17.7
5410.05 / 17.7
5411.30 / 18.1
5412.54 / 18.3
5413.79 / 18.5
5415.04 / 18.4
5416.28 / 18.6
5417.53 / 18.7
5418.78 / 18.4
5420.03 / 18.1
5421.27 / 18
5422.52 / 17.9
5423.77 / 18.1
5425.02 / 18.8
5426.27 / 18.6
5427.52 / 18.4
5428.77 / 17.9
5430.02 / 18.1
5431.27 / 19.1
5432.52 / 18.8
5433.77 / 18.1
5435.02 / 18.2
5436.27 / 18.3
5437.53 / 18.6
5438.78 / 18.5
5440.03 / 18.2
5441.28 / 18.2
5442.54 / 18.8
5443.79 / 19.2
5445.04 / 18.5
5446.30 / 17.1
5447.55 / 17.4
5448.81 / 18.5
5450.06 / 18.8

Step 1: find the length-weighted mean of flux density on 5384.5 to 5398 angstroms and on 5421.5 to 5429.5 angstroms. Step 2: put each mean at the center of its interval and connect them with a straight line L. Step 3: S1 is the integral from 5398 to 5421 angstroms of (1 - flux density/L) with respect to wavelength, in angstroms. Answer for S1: 0.5 angstroms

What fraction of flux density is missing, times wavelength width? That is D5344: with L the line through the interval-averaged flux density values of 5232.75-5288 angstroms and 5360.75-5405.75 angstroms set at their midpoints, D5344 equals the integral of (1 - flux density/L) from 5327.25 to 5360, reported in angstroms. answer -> 0.2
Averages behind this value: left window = 17.9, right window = 18.2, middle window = 18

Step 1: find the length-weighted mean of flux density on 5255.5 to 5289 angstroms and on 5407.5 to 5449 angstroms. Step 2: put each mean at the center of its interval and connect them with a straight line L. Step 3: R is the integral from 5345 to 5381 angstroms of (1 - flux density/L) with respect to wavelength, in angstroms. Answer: -0.3 angstroms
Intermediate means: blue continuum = 17.8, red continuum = 18.3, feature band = 18.2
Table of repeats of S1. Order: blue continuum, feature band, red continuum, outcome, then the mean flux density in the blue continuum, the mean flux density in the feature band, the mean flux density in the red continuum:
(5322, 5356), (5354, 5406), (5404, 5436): -0.70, 17.8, 18.2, 18.2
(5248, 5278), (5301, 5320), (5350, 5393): -0.55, 17.6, 18.5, 18.4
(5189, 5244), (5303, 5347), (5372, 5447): 0.04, 17.8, 18.1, 18.3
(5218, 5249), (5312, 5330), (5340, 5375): 0.30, 18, 17.8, 18.1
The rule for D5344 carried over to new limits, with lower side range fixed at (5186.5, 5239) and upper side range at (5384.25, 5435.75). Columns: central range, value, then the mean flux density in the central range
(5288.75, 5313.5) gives -0.9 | 18.6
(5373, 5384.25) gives -0.4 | 18.7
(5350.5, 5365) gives -0.4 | 18.5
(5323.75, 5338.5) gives 0.3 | 17.7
